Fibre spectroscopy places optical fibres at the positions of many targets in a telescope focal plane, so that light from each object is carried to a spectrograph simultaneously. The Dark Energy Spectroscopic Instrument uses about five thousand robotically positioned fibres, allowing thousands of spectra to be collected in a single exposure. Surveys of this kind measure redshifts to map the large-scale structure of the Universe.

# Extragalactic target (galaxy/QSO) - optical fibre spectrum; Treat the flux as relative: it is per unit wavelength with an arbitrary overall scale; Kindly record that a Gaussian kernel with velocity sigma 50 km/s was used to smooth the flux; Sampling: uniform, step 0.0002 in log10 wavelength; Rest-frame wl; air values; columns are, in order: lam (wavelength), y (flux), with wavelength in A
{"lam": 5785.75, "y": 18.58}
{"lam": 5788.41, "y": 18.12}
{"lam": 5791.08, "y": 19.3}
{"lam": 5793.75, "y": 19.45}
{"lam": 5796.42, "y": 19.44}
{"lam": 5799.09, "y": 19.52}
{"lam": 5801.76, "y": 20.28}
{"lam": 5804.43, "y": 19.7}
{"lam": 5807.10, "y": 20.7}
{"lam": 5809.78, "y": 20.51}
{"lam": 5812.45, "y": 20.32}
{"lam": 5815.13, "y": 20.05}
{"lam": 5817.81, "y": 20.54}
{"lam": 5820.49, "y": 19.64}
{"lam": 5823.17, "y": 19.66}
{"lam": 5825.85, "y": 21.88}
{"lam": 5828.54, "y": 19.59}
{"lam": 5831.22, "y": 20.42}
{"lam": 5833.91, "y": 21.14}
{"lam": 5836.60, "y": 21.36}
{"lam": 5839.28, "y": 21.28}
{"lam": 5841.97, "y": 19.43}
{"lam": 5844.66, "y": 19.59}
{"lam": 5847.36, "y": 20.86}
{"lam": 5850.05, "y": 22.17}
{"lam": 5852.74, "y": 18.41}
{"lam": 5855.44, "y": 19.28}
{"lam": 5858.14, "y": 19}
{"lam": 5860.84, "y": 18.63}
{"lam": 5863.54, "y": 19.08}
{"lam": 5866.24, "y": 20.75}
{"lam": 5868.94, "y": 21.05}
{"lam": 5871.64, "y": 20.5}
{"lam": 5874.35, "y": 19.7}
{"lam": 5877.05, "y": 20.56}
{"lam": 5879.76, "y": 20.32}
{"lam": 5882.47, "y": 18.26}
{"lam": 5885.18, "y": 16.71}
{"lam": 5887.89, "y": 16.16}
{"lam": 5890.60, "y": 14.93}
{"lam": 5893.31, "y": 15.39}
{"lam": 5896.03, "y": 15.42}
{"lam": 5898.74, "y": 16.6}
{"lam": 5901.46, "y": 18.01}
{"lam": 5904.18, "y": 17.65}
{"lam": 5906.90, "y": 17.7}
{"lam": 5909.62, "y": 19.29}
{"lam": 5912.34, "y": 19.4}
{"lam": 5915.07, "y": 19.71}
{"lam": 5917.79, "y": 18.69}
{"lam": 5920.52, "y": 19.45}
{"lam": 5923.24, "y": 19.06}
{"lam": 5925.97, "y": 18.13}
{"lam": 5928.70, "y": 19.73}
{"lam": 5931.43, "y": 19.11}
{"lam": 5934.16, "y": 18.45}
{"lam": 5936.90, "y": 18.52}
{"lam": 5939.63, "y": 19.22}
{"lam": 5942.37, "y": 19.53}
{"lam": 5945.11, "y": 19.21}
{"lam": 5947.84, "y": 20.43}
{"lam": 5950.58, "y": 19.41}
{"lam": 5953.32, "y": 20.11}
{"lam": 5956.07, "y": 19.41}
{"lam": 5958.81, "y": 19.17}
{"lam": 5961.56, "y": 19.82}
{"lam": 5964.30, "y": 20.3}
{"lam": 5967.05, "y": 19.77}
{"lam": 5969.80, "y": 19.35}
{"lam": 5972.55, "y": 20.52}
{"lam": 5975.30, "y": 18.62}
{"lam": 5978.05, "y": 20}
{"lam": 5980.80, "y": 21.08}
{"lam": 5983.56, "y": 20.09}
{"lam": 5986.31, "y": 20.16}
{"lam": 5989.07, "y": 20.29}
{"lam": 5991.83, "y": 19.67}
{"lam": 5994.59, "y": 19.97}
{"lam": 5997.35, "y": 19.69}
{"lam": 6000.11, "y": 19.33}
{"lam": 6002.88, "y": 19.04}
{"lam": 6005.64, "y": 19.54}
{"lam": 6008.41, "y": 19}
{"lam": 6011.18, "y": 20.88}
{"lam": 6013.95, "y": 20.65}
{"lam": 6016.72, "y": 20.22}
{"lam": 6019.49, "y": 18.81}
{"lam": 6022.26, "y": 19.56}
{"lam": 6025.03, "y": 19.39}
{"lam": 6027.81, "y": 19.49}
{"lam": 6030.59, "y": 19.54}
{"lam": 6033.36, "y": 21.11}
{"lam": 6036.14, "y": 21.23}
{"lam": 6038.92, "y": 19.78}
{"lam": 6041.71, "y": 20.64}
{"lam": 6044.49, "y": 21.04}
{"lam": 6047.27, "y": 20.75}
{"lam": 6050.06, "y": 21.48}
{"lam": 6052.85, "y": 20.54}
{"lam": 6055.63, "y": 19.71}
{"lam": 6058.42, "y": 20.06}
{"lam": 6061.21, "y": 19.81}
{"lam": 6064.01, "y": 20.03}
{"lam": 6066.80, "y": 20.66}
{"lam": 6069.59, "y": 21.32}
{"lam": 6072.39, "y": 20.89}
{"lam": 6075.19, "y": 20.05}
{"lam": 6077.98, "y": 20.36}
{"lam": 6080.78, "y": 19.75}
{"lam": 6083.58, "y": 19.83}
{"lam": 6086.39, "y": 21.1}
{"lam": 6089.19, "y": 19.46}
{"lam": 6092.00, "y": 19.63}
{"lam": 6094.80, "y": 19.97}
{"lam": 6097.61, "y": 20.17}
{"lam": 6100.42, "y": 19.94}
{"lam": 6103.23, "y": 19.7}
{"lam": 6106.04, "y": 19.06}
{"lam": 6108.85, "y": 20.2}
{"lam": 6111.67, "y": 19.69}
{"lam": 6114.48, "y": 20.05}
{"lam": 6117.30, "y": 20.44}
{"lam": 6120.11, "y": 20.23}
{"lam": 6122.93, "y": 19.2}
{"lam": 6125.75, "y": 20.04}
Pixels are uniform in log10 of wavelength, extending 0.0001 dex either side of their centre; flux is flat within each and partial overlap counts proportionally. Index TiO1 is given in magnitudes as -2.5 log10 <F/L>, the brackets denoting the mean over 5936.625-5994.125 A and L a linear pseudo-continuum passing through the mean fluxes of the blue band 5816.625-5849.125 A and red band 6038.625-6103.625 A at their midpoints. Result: 0.032 mag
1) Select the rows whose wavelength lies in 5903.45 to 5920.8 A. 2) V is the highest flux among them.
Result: 19.71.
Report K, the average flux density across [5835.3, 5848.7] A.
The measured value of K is 20.5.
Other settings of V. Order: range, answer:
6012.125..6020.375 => 20.65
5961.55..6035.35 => 21.11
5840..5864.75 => 22.17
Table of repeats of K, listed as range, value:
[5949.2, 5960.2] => 19.5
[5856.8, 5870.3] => 19.7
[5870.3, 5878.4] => 20.3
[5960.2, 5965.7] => 20.1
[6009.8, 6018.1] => 20.6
